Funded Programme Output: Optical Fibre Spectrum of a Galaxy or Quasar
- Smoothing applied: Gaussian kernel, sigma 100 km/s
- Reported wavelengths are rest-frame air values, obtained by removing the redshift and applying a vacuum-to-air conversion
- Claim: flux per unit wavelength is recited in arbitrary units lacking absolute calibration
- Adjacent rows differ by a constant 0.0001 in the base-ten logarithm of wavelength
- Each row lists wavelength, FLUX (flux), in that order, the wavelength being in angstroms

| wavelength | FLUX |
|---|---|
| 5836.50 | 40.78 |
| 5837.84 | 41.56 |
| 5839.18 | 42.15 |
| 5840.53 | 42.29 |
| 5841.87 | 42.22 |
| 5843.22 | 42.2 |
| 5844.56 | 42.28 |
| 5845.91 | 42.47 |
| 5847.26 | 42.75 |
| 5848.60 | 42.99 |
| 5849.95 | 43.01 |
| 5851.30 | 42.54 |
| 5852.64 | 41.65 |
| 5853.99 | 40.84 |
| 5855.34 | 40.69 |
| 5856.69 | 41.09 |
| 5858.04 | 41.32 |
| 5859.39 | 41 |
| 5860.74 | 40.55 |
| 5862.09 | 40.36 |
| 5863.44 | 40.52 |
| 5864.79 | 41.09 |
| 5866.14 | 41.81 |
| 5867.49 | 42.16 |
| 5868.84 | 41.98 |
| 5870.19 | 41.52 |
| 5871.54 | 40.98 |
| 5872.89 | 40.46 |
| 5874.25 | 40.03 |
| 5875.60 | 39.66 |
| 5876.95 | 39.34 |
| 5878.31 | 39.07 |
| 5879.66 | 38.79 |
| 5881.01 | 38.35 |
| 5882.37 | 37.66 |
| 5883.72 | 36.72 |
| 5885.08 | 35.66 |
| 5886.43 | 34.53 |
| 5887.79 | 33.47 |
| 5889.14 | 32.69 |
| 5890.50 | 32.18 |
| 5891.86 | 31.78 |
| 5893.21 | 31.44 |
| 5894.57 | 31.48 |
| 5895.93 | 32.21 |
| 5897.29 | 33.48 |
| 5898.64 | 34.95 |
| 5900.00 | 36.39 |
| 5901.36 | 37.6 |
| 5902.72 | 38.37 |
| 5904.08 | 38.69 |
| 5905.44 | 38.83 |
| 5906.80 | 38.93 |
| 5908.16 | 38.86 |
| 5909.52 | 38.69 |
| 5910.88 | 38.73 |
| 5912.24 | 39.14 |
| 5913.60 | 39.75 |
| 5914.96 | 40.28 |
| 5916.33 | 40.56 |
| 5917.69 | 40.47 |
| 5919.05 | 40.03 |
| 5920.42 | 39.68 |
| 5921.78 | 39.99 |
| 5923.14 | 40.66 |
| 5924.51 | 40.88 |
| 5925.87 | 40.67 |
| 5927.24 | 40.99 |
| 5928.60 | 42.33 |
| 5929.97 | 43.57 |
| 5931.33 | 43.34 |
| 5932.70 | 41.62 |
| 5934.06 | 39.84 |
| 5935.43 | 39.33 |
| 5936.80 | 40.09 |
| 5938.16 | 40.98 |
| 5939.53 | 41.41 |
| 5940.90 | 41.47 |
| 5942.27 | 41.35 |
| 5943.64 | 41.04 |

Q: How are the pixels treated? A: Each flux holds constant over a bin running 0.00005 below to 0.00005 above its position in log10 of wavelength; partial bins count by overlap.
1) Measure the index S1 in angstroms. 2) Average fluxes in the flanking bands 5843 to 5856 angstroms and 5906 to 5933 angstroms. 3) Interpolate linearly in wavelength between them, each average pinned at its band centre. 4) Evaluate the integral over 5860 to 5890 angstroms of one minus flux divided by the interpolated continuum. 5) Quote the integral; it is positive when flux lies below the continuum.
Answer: 1.88 angstroms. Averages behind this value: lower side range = 42.1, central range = 38.9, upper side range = 40.4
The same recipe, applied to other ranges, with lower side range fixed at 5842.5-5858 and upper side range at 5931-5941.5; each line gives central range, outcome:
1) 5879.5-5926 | 4.69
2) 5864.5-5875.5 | 0.15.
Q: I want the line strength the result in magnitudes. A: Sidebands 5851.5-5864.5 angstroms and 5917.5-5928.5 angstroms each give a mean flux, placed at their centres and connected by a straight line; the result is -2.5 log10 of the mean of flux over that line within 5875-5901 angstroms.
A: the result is 0.157 mag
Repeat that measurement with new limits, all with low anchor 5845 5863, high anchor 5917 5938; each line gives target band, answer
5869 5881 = 0.04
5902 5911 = 0.07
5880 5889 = 0.15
